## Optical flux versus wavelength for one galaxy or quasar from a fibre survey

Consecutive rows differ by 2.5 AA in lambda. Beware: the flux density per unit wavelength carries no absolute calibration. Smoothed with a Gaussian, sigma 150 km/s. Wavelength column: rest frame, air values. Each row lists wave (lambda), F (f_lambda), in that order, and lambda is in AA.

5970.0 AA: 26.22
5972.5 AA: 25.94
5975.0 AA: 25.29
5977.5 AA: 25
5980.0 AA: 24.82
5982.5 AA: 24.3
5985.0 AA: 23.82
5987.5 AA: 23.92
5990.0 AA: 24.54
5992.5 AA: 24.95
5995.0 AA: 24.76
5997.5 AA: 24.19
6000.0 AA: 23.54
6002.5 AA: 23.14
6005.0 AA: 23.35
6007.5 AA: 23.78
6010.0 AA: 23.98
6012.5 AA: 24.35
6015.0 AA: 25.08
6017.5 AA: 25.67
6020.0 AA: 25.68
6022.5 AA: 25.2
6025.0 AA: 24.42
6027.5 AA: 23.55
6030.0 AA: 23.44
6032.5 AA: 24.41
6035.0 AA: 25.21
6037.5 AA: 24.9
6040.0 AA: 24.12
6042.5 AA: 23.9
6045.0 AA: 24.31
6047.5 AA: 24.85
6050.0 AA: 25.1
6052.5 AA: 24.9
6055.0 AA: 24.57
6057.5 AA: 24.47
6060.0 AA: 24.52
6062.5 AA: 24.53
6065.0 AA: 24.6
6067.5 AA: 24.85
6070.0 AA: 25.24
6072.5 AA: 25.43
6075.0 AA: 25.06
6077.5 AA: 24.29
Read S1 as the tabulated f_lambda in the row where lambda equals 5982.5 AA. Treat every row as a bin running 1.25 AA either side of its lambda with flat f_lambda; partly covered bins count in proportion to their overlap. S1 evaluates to 24.3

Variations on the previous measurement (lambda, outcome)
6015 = 25.08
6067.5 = 24.85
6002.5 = 23.14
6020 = 25.68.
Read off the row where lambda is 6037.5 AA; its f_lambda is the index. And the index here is 24.9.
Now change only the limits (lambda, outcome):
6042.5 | 23.9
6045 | 24.31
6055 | 24.57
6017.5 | 25.67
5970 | 26.22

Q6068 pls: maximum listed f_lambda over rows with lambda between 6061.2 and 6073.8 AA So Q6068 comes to 25.43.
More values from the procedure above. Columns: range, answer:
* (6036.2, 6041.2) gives 24.9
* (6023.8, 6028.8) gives 24.42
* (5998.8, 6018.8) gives 25.67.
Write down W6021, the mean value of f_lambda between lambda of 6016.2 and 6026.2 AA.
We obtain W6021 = 25.2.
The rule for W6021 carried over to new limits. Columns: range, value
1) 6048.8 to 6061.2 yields 24.7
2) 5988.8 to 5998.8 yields 24.6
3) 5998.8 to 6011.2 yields 23.6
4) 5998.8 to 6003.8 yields 23.3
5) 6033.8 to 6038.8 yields 25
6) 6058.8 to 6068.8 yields 24.6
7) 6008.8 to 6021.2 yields 25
